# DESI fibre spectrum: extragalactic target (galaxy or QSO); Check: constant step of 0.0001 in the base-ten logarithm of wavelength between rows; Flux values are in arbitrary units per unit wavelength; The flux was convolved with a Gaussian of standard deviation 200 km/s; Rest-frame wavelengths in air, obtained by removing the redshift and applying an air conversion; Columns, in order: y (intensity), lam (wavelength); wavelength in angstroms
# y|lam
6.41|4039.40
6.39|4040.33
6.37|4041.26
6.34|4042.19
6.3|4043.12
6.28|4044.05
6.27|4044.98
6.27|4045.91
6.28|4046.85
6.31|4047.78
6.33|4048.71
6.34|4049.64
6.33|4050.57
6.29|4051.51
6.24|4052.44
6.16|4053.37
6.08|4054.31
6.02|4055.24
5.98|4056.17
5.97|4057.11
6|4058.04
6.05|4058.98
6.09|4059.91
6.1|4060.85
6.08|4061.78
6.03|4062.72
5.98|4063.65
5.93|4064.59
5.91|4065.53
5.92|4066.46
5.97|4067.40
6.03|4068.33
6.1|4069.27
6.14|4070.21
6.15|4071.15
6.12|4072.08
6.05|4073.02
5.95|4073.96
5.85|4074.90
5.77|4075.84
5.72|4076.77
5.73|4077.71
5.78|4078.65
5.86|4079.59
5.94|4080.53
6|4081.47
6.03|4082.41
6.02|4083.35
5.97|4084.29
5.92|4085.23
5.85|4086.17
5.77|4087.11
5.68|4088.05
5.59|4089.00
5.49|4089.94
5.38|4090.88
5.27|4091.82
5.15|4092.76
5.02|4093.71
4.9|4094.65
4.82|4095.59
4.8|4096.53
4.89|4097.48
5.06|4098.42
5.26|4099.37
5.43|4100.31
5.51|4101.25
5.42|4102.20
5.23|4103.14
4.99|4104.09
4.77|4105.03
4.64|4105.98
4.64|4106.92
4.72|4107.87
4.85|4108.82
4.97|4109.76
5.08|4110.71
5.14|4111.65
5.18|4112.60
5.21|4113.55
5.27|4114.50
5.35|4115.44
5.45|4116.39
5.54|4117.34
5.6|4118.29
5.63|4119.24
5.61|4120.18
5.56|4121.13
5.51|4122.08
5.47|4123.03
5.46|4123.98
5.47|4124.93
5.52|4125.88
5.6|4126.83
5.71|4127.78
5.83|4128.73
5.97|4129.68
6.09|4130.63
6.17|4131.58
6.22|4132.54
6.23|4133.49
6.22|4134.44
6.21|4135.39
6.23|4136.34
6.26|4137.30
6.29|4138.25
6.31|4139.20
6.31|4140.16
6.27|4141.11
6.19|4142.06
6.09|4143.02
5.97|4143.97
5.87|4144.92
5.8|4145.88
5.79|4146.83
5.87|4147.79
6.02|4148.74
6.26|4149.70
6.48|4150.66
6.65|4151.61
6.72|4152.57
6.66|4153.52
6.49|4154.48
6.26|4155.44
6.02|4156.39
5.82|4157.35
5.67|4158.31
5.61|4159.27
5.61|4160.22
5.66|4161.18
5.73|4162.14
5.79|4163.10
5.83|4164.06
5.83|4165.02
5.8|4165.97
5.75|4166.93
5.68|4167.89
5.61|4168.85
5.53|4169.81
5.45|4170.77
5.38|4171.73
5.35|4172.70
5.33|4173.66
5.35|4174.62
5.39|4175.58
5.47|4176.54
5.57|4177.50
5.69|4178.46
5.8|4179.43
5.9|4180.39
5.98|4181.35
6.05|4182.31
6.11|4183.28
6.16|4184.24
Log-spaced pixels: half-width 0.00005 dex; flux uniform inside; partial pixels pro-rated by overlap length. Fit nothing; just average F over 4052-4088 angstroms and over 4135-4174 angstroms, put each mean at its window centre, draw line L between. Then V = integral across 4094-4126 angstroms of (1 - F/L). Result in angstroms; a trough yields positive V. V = 4.1 angstroms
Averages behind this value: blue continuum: 5.98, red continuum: 5.96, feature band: 5.2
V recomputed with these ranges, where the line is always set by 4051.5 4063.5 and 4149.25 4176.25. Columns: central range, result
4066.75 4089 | 0.4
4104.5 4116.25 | 1.9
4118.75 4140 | 0.1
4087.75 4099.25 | 1.6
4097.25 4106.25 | 1.3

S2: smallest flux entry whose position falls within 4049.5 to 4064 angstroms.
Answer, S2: 5.97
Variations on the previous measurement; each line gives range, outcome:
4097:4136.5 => 4.64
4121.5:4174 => 5.33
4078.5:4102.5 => 4.8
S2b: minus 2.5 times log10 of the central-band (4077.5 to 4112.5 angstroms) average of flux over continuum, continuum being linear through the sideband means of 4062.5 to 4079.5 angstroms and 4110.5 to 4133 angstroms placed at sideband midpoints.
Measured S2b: 0.09 mag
